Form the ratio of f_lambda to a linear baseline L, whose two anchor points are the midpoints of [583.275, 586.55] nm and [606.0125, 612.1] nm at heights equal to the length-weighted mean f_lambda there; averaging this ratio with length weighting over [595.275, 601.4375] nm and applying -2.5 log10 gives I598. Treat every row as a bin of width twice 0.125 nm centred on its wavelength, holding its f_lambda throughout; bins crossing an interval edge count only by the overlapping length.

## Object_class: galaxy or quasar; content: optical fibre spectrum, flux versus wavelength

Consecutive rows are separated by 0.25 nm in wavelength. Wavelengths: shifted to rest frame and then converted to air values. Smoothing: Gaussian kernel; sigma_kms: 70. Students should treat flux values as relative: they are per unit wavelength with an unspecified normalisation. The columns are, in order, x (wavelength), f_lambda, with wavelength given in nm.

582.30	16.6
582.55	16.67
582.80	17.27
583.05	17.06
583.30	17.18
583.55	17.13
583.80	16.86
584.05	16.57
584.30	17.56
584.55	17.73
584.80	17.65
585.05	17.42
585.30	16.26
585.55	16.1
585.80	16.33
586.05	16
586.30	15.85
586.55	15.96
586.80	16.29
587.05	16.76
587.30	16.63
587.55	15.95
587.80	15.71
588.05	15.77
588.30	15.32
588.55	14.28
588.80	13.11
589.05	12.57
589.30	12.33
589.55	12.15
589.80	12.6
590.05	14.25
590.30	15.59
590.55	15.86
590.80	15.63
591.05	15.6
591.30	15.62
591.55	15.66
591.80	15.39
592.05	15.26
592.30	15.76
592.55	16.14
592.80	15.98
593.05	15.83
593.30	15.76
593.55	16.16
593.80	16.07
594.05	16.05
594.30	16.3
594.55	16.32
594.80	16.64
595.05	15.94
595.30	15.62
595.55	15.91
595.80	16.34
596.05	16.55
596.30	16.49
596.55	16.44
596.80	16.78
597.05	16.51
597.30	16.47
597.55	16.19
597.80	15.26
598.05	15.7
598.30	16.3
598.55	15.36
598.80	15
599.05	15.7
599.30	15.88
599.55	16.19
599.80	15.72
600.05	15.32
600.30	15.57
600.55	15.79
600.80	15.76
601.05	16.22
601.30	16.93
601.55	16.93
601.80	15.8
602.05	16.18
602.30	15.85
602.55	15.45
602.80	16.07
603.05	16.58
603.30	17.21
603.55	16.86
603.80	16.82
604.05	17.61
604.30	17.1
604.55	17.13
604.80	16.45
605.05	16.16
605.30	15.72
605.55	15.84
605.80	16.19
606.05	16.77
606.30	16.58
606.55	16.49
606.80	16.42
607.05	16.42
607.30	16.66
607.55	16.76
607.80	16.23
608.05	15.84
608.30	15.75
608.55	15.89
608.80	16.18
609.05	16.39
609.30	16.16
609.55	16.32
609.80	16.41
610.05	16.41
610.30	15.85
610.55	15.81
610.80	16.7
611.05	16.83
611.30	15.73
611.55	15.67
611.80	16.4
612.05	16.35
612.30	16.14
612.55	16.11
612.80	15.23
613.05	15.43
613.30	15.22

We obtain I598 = 0.033 mag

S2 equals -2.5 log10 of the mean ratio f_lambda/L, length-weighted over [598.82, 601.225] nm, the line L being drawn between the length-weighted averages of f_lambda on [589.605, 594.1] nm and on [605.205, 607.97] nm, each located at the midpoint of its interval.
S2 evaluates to 0.01 mag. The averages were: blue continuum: 15.5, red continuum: 16.4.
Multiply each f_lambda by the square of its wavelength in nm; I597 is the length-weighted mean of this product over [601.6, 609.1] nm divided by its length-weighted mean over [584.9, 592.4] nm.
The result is 1.13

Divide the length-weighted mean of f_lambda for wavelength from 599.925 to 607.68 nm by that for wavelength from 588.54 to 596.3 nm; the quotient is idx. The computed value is 1.07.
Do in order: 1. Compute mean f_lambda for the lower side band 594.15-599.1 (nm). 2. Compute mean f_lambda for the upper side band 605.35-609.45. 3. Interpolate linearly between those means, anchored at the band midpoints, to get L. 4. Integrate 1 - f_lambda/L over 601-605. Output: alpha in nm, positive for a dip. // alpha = -0.09 nm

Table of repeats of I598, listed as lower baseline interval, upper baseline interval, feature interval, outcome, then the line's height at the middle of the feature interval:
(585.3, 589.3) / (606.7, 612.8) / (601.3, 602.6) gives -0.015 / 15.9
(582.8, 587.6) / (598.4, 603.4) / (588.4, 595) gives 0.088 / 16.4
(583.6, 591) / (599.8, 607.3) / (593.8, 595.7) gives -0.013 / 15.9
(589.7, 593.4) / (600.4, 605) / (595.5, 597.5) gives -0.038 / 15.9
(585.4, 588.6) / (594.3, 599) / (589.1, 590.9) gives 0.147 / 16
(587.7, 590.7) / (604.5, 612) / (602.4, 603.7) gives -0.051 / 15.7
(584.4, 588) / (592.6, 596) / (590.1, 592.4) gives 0.046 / 16.2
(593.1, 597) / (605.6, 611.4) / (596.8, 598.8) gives 0.019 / 16.2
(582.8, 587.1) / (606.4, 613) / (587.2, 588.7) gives 0.077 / 16.7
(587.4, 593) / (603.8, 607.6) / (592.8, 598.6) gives -0.046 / 15.5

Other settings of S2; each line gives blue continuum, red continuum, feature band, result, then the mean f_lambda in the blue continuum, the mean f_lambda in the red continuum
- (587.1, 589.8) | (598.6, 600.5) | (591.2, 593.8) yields -0.07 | 14.4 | 15.6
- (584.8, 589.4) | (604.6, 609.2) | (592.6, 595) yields -0.02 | 15.6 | 16.3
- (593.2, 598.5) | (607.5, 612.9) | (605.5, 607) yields -0.02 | 16.2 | 16.1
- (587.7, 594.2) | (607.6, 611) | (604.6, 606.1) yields -0.02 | 15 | 16.2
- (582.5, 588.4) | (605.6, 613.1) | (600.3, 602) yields 0.01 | 16.6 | 16.2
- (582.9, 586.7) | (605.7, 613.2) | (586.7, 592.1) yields 0.12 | 16.8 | 16.2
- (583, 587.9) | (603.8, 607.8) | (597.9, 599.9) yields 0.06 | 16.6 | 16.6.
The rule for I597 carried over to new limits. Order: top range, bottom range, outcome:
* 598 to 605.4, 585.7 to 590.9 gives 1.13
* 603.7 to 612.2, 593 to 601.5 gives 1.06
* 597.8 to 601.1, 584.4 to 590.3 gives 1.07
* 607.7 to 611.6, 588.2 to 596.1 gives 1.12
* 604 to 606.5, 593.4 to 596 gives 1.06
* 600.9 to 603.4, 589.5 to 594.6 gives 1.09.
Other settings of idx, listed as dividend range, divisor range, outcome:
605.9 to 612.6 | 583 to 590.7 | 1.04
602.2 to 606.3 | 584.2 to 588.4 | 1.00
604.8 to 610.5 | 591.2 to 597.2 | 1.01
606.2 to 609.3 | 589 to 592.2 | 1.12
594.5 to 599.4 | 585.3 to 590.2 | 1.07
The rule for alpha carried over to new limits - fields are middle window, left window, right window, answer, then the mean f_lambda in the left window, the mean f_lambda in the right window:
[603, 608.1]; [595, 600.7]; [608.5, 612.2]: -0.146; 16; 16.2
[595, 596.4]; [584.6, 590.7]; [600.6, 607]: -0.024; 15.3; 16.4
